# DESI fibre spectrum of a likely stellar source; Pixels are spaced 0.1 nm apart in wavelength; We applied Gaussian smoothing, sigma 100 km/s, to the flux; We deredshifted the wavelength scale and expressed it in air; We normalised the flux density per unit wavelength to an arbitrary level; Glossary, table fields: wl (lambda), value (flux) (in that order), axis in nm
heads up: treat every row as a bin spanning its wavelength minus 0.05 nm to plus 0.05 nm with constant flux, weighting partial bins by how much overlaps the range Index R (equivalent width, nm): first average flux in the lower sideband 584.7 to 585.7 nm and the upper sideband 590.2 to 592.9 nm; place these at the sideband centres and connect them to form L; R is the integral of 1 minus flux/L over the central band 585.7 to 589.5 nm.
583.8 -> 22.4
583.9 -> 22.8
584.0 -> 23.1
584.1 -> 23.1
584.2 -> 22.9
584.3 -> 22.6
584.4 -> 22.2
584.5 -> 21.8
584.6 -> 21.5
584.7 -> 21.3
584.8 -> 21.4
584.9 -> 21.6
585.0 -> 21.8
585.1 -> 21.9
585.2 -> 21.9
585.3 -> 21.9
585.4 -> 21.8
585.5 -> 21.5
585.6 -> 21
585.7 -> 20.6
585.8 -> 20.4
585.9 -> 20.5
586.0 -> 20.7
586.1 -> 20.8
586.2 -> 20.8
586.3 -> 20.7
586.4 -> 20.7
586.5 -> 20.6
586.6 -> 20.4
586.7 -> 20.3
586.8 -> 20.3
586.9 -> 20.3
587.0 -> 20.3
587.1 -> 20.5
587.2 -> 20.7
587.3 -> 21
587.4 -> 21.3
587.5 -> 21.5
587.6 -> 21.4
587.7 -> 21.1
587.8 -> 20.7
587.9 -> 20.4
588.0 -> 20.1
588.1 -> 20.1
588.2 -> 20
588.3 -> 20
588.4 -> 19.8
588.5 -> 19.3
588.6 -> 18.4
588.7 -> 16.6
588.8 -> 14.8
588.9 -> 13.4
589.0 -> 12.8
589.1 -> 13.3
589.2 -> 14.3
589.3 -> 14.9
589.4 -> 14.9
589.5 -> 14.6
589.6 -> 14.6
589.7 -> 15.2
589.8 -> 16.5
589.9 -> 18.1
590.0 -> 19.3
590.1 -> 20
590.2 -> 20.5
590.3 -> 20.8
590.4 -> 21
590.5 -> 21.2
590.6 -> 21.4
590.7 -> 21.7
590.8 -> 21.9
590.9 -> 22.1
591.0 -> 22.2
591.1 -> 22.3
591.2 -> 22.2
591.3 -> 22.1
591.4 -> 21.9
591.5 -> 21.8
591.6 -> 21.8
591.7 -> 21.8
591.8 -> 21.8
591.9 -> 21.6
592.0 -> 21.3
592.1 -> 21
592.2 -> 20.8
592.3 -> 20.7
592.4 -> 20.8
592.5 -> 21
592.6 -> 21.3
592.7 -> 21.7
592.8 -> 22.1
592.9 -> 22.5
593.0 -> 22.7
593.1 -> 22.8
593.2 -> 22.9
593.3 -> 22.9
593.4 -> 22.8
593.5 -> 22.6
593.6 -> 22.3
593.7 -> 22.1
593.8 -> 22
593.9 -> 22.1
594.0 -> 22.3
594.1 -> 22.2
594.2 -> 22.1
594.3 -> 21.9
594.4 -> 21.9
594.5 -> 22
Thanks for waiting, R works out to 0.435 nm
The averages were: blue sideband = 21.6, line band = 19.1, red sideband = 21.5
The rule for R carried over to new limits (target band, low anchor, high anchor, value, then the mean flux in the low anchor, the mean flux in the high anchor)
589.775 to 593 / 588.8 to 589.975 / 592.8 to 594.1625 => -0.480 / 14.9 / 22.5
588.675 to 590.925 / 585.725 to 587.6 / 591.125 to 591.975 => 0.414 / 20.7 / 21.9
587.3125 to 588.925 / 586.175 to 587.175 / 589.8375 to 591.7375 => 0.101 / 20.5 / 21.2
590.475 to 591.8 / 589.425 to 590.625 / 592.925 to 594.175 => -0.146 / 18.5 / 22.5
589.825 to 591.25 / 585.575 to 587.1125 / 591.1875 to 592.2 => 0.031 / 20.6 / 21.7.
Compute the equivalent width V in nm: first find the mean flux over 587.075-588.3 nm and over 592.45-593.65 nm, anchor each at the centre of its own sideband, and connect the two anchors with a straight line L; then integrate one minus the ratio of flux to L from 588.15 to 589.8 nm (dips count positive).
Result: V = 0.392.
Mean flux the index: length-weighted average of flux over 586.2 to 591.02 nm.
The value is 19.1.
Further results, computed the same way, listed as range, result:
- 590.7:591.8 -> 22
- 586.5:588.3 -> 20.6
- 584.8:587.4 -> 20.9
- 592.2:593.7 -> 22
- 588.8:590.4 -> 16.3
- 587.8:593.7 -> 19.9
